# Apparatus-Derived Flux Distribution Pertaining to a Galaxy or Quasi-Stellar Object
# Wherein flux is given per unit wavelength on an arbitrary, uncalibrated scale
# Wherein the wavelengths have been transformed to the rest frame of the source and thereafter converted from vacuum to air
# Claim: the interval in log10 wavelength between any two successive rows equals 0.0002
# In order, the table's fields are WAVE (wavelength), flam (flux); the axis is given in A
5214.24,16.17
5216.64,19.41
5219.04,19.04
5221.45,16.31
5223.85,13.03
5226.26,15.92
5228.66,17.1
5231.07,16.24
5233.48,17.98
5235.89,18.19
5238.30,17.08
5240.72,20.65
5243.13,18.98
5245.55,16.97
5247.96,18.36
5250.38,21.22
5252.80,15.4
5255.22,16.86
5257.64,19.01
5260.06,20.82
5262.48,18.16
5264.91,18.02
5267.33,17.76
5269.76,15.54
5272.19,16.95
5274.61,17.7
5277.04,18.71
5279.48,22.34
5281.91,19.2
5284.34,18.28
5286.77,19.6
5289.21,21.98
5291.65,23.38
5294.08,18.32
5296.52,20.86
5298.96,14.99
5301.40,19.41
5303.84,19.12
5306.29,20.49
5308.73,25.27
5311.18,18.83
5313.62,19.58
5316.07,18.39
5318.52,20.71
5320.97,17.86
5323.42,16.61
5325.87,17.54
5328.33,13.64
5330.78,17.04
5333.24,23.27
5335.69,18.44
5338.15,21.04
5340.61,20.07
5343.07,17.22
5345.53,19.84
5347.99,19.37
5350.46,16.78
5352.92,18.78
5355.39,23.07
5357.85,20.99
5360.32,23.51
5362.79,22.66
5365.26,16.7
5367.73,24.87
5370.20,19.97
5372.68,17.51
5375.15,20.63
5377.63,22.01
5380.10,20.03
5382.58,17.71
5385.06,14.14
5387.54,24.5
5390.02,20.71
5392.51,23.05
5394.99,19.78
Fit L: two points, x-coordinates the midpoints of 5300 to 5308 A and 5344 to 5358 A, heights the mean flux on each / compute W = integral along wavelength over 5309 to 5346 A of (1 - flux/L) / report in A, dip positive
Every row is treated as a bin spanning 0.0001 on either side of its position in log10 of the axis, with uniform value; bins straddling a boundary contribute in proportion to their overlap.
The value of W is 1.8 A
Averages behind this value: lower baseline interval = 19.9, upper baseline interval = 19.7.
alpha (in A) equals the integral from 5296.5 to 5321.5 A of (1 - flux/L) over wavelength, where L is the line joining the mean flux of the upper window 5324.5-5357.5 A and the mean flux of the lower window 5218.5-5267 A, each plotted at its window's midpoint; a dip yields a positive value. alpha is -1.34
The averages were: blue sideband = 17.8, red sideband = 19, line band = 19.6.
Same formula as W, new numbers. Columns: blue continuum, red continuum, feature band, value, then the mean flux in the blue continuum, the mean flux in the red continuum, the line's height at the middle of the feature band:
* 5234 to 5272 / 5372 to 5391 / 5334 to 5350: -0.07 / 18.2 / 19.7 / 19.2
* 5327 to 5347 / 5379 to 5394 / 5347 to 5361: -0.78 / 18.8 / 20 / 19.2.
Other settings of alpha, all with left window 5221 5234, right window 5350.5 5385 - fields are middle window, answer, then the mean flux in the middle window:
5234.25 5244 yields -1.4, 18.7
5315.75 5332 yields 1.4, 17.3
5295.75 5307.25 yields -0.4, 18.9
